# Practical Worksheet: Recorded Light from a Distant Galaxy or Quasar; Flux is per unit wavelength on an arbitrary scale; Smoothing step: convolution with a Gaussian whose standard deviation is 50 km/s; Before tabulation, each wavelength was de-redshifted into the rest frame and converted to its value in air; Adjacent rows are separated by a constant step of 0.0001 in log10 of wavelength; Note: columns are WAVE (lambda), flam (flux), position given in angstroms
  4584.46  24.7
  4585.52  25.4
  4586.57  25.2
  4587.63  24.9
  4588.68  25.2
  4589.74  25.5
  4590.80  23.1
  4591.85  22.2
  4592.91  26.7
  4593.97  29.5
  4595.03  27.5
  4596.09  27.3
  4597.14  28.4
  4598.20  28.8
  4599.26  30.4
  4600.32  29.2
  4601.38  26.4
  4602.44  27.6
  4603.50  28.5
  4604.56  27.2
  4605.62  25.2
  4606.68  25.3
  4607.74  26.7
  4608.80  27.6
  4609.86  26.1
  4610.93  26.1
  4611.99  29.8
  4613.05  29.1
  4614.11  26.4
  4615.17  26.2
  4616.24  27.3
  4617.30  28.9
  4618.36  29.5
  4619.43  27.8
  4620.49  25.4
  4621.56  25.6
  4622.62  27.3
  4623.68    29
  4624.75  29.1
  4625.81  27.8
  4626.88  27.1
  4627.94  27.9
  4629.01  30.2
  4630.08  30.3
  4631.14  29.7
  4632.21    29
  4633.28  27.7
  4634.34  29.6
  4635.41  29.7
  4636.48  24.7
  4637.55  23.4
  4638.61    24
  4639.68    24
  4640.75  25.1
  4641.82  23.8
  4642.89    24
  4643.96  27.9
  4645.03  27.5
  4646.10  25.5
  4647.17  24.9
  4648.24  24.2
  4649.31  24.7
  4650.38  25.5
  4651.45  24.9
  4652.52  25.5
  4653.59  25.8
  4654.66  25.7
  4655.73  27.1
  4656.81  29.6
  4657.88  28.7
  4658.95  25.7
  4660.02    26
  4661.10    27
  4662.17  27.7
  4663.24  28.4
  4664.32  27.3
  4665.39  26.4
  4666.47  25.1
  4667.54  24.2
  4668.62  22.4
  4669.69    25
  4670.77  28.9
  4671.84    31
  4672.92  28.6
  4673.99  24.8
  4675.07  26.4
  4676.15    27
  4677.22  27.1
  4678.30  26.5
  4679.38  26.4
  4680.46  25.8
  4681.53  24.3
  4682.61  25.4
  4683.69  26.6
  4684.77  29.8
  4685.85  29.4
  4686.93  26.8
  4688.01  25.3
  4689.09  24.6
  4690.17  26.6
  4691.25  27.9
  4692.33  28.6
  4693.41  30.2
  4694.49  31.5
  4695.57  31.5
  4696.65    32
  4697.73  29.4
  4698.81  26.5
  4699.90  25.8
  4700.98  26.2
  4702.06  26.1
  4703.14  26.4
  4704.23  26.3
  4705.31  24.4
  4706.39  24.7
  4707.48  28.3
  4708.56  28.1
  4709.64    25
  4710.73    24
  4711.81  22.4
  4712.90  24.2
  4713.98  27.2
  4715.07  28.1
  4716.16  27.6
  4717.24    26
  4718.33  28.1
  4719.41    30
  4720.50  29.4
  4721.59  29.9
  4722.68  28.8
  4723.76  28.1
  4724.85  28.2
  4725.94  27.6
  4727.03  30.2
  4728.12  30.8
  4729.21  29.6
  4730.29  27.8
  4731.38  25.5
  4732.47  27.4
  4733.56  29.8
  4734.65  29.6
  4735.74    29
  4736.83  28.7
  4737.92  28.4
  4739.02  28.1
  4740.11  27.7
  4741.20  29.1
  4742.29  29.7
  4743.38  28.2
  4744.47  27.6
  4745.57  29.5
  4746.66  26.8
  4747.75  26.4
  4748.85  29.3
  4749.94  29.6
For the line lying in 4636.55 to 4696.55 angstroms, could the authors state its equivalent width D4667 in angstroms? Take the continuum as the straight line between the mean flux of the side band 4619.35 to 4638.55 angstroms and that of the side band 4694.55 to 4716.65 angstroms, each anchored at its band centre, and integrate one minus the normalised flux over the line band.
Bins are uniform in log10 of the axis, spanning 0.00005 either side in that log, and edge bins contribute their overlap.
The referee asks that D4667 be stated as 1.6 angstroms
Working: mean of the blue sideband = 27.8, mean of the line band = 26.5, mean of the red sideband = 26.8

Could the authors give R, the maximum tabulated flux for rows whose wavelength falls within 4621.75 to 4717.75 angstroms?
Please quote 32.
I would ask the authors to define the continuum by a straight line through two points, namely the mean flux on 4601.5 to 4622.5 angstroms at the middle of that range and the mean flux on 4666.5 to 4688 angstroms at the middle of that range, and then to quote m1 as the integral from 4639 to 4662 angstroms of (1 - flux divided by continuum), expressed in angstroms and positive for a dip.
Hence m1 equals 0.8 angstroms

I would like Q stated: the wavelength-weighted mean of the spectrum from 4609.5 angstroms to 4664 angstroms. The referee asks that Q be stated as 26.9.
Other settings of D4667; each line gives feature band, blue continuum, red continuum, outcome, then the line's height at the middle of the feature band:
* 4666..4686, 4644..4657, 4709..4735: 0.0 angstroms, 26.5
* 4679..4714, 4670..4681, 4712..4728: 0.9 angstroms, 27.6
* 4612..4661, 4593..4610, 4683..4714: 1.0 angstroms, 27.4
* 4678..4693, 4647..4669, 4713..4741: 0.1 angstroms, 27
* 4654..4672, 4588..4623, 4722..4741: 0.7 angstroms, 27.8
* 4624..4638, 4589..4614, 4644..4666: -0.8 angstroms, 26.7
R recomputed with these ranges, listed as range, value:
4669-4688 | 31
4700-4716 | 28.3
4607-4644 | 30.3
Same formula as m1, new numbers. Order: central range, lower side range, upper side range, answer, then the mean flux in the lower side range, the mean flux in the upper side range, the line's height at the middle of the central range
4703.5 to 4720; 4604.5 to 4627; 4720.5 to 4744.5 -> 1.2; 27.3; 28.7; 28.4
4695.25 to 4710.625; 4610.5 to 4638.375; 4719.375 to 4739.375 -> 0.8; 27.8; 28.7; 28.5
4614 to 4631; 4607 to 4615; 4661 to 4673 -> -0.5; 27.3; 26.8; 27.2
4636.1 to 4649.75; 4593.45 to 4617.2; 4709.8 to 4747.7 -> 1.4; 27.6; 28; 27.7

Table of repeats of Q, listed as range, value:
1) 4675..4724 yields 27.2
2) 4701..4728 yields 27.1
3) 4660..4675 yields 26.6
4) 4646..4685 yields 26.4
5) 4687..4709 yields 27.5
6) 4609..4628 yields 27.6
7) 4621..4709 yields 26.9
